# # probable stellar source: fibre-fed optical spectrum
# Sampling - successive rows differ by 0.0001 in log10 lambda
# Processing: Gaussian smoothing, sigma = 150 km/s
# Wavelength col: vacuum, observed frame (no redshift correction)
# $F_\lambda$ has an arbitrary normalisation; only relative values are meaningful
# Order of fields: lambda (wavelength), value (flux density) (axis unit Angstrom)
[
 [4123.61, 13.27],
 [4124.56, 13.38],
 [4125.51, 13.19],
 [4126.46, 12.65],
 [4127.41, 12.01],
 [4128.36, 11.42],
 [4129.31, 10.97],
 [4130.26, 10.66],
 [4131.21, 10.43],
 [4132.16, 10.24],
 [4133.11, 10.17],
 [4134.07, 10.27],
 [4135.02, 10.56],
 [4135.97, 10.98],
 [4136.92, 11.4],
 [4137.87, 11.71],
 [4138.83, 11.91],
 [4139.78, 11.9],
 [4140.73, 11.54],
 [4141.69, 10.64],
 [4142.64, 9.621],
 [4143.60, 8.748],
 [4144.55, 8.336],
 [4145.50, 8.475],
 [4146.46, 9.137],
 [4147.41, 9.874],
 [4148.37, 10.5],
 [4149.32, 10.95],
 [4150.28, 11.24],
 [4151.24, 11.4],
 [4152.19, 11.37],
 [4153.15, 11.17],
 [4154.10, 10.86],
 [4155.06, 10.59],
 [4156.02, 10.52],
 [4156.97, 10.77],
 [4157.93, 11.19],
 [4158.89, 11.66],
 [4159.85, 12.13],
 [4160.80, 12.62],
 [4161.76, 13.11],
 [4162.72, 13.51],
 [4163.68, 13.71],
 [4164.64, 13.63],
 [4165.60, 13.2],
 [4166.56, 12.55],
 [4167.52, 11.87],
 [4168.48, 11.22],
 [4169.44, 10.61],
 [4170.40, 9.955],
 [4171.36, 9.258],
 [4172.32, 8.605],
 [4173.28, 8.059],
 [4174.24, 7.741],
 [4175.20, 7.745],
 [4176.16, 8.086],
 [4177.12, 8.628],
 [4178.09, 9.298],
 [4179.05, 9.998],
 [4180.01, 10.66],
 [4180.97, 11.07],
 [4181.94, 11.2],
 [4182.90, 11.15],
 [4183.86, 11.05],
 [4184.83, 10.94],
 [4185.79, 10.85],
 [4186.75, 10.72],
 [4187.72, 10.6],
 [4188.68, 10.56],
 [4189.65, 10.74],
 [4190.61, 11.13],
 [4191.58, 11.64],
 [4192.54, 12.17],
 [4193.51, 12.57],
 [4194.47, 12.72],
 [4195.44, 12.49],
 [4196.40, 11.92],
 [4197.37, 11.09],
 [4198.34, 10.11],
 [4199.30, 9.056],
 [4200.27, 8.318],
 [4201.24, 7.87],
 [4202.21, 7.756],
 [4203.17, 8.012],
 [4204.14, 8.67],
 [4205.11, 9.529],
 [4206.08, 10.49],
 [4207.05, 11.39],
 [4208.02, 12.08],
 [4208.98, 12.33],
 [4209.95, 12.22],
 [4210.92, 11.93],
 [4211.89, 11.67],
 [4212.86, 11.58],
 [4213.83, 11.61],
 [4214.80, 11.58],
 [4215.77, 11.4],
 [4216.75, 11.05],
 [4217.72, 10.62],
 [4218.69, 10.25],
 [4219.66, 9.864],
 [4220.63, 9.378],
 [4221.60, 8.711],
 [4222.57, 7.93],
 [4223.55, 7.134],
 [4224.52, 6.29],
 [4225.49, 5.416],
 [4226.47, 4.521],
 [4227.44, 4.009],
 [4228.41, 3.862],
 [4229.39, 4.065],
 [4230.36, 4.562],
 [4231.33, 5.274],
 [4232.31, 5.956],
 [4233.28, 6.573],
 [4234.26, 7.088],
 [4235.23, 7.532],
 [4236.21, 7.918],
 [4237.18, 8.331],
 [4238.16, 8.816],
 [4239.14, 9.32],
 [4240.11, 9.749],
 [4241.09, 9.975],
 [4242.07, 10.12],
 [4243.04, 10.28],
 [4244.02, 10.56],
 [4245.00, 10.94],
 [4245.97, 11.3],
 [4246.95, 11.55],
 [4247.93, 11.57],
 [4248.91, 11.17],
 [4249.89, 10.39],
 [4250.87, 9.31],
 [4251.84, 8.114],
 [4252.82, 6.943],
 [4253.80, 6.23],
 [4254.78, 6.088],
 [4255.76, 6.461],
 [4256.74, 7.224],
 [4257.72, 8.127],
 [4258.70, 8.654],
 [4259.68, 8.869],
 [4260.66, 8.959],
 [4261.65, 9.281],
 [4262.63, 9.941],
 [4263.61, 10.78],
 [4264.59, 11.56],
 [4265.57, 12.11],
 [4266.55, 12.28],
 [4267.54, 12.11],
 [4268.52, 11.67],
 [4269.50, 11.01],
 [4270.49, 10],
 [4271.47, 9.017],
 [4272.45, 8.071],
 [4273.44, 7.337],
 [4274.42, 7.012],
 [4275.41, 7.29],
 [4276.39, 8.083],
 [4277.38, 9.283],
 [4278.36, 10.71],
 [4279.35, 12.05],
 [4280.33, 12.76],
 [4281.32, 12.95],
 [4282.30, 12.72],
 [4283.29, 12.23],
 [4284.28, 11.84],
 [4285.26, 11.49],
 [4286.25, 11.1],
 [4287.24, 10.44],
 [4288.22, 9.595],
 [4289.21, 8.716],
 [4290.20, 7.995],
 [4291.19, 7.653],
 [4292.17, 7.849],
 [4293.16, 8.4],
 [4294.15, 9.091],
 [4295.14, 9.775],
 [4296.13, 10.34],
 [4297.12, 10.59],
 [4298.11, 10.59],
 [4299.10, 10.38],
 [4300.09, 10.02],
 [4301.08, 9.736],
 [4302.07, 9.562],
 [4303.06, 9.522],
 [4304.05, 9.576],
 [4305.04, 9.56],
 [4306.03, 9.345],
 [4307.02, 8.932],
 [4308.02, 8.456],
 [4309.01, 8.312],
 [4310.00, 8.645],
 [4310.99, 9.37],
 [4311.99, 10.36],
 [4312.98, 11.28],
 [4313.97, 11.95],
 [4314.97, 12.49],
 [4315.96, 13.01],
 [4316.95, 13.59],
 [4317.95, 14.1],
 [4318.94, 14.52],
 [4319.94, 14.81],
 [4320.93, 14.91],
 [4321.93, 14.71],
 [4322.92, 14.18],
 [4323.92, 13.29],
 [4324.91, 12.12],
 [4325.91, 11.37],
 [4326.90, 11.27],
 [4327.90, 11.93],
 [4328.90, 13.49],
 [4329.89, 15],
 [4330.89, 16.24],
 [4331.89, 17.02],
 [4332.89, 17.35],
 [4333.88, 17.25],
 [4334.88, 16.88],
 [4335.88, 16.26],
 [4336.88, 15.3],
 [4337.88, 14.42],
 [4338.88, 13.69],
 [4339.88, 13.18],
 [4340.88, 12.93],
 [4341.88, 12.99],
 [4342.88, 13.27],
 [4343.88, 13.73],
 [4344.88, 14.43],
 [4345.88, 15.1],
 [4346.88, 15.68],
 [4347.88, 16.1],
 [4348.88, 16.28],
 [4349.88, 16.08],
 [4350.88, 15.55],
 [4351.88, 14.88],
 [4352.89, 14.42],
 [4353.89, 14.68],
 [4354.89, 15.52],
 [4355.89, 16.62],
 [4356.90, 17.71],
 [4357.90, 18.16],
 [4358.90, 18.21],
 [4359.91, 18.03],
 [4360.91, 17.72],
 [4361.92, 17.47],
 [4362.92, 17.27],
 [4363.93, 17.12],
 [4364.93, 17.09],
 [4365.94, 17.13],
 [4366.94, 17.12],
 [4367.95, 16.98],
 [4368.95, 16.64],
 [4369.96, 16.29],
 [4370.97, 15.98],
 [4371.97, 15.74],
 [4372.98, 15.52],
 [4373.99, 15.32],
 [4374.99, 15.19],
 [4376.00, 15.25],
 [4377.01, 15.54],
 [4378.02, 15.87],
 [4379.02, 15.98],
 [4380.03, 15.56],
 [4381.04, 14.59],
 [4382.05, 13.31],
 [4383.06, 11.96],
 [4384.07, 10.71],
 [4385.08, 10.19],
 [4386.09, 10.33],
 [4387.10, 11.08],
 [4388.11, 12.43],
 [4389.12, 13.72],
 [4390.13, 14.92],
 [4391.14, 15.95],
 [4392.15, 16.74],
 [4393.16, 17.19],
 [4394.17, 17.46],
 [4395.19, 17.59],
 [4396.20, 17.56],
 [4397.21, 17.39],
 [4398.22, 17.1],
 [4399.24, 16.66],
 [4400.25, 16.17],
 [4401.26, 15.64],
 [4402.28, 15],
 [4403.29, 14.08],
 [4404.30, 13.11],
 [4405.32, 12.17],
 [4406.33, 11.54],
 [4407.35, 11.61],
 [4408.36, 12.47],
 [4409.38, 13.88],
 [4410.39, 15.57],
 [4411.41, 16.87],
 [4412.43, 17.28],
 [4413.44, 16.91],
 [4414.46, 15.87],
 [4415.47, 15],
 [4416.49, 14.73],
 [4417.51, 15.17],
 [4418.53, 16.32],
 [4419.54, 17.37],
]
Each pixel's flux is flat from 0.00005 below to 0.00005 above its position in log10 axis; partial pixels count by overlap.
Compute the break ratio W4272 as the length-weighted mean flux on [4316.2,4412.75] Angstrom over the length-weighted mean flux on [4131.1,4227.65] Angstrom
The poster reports 1.44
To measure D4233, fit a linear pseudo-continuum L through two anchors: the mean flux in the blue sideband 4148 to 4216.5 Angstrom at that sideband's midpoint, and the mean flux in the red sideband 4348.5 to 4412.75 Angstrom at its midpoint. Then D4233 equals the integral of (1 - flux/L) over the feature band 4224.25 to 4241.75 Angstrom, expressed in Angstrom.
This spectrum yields 7.8 Angstrom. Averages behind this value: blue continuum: 10.9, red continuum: 15.4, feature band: 6.66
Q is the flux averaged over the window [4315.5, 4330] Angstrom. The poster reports 13.5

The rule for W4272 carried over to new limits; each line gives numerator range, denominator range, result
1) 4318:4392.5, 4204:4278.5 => 1.65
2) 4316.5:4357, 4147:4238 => 1.47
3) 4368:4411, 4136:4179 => 1.38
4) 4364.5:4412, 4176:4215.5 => 1.40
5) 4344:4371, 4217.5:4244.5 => 2.16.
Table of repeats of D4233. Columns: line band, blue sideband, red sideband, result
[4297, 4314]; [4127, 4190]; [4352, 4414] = 5.0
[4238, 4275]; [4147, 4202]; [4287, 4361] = 7.4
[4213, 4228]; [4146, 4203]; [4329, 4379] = 4.2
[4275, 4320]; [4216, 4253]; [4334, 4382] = 6.3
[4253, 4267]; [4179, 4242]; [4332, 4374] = 3.3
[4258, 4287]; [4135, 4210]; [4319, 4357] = 6.1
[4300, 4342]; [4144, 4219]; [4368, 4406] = 3.0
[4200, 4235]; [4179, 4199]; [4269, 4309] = 7.1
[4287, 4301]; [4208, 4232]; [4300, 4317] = 0.7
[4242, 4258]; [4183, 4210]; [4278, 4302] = 2.0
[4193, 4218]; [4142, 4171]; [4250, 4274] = -1.3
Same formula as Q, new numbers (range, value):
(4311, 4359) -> 14.5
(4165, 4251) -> 9.68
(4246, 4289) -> 9.88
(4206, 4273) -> 9.17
